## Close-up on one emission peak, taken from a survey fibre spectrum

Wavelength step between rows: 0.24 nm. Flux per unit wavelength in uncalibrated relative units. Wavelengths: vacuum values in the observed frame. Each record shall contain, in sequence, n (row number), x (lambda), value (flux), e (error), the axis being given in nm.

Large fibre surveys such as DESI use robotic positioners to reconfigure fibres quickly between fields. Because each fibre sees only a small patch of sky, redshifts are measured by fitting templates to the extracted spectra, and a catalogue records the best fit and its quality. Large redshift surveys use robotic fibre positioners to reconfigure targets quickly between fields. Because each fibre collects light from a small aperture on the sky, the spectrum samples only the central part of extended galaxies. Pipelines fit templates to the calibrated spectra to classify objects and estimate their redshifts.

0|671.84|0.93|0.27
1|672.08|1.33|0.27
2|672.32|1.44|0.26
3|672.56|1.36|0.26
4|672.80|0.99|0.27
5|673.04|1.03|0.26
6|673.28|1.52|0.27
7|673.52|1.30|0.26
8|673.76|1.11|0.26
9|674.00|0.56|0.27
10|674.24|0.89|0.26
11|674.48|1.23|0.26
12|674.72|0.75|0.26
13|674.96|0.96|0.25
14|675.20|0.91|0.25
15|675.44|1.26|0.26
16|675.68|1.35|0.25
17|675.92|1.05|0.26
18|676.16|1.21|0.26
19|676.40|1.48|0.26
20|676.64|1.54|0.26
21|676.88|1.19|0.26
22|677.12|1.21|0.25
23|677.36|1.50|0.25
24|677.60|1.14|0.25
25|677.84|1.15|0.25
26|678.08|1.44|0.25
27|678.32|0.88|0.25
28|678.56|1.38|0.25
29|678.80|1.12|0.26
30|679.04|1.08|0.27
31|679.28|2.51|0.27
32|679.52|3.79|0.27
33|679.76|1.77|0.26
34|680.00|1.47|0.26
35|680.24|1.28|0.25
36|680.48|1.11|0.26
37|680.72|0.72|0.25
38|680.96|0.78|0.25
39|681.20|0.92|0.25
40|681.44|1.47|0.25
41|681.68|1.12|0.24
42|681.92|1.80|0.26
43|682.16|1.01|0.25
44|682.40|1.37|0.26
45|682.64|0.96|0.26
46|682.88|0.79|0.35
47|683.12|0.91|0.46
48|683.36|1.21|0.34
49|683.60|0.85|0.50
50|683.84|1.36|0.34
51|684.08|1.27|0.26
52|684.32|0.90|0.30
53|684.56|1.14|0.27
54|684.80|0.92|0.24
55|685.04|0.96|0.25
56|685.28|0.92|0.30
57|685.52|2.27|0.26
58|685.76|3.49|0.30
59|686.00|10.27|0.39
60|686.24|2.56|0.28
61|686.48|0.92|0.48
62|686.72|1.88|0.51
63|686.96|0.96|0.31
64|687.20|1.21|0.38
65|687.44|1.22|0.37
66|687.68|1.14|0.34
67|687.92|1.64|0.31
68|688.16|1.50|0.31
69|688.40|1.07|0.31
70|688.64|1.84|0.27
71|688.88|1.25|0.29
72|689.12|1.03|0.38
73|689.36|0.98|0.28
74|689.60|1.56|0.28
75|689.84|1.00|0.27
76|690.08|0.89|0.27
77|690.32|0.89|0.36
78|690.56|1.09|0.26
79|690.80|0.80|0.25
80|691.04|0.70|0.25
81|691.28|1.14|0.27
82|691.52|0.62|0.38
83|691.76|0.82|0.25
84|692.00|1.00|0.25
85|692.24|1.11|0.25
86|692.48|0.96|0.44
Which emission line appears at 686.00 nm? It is [O III]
